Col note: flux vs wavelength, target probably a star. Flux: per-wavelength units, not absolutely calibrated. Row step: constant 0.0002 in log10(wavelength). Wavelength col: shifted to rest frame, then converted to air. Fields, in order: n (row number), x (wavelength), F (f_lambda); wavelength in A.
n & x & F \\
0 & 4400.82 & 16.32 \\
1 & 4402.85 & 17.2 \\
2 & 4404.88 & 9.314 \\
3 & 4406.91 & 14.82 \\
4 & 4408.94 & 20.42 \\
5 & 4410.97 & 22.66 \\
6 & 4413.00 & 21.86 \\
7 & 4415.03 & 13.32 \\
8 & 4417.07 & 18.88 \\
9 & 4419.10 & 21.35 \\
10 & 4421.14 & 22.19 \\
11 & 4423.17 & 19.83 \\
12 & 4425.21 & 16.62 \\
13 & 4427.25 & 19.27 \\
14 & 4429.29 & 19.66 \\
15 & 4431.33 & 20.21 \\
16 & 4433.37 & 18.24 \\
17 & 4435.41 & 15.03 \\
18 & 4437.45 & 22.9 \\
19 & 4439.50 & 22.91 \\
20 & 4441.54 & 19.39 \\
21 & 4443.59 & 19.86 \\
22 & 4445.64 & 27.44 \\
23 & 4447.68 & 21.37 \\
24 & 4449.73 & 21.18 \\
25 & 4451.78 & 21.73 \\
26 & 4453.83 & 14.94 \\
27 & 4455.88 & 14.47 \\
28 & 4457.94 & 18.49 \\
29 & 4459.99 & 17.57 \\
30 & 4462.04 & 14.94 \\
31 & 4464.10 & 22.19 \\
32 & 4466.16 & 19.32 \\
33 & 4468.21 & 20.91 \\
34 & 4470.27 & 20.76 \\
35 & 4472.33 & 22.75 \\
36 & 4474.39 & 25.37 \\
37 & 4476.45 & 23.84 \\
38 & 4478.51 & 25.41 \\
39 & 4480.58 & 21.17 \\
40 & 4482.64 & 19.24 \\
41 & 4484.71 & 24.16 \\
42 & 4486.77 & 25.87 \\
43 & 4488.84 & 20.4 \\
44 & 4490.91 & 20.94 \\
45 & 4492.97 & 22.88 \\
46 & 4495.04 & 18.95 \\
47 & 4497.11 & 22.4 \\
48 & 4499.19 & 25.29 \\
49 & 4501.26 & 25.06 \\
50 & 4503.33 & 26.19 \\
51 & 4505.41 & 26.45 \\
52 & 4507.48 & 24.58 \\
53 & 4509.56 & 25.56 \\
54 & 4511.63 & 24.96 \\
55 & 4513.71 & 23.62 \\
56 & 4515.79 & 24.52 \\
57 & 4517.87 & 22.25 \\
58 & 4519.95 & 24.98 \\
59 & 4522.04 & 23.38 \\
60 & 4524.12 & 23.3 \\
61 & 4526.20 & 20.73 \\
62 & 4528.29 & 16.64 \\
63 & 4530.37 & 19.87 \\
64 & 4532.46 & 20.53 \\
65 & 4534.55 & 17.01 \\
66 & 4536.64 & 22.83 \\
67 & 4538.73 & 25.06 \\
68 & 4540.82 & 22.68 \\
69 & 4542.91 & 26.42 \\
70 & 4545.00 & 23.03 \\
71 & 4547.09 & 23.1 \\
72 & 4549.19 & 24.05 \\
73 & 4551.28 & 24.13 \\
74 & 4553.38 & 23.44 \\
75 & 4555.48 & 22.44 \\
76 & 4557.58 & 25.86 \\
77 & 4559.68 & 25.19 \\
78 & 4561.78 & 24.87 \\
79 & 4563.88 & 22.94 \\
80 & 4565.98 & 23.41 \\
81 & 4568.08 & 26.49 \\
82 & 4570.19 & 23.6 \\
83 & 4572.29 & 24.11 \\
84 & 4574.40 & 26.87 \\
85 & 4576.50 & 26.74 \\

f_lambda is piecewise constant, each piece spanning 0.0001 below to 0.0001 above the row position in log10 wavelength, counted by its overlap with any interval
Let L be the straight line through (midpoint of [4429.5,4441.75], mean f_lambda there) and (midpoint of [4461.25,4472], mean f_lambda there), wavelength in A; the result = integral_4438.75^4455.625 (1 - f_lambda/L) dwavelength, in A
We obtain -0.78 A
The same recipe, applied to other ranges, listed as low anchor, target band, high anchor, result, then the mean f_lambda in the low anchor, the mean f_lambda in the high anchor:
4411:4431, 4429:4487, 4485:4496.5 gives 0.3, 19.4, 22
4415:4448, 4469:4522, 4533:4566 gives -3.8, 20.1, 23.5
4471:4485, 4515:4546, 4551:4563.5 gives 2.1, 23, 24.2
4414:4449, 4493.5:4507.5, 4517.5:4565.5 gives -1.5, 19.9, 22.8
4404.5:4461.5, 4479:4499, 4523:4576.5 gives -0.8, 19.2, 23.2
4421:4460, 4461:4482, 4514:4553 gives -1.0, 19.7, 22.5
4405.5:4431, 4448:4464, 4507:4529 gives 2.0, 19.1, 23.2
